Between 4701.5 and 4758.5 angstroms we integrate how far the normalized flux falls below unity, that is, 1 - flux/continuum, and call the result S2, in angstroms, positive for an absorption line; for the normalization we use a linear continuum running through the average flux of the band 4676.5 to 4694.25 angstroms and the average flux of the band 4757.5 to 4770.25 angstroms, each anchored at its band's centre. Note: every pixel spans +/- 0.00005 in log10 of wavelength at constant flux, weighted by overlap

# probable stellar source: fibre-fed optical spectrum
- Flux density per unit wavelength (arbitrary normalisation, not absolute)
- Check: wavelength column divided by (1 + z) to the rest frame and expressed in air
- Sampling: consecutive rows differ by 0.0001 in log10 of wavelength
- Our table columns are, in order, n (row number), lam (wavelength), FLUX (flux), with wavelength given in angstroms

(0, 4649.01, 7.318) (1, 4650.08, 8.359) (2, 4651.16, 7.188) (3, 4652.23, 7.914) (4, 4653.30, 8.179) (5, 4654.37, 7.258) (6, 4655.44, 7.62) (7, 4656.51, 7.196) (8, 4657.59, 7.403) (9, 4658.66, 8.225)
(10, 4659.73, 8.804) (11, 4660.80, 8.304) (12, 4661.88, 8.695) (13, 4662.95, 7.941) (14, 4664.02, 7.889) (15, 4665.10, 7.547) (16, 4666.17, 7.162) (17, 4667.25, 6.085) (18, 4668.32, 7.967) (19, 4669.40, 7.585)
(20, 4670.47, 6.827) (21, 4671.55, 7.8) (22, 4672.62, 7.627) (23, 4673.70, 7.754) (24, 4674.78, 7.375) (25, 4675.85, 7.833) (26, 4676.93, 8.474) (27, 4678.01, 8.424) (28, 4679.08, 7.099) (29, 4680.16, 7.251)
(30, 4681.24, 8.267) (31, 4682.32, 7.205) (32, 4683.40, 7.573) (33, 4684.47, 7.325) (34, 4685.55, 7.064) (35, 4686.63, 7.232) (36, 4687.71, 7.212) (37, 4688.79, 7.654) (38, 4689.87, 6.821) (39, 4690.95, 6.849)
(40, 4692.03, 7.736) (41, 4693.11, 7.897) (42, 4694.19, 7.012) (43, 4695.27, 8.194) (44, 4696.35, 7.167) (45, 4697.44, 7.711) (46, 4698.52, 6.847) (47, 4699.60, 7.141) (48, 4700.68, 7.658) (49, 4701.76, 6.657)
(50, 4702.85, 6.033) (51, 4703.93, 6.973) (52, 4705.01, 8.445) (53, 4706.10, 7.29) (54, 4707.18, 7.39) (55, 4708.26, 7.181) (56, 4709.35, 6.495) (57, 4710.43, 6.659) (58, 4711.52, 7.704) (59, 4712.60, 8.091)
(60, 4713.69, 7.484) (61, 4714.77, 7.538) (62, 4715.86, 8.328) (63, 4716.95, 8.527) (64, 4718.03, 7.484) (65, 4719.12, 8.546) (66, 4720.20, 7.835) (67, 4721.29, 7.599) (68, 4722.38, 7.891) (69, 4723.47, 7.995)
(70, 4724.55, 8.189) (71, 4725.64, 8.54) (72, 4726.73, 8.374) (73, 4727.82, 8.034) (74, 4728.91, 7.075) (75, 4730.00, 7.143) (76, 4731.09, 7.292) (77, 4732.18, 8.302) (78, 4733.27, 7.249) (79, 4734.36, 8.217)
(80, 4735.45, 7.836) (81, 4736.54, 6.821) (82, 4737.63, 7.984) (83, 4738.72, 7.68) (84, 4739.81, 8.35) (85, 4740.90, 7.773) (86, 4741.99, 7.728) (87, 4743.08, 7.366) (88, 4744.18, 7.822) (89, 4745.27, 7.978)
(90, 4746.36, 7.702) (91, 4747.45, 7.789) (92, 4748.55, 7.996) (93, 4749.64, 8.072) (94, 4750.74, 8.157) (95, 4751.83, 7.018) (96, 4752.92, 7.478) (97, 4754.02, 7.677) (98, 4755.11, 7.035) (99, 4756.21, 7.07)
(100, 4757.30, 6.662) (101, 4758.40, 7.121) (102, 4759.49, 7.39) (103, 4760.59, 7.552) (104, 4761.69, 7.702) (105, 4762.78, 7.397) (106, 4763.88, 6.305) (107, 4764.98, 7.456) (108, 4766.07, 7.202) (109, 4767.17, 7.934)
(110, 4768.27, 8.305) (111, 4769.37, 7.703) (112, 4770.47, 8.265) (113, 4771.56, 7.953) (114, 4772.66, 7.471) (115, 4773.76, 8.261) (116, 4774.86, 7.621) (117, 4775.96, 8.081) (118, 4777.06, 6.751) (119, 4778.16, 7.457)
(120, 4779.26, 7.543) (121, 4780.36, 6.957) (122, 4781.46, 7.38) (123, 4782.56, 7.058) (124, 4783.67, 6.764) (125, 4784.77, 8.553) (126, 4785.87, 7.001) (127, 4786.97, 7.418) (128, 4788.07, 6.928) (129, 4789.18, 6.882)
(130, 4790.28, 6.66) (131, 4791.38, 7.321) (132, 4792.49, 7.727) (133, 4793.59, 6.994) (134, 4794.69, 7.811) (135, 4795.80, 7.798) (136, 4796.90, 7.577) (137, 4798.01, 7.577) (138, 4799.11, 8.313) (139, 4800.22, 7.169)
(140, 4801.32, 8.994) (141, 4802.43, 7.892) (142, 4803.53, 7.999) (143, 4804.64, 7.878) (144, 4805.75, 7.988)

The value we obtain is -1.2 angstroms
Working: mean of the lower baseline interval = 7.48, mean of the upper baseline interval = 7.46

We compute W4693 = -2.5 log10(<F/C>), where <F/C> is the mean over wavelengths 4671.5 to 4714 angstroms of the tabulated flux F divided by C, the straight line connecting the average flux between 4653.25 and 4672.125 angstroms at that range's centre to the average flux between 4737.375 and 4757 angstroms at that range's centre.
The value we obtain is 0.04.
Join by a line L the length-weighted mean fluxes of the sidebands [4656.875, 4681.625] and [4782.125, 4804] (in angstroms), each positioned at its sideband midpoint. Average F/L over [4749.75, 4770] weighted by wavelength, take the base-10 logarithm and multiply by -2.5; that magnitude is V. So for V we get 0.02 mag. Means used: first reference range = 7.75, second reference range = 7.52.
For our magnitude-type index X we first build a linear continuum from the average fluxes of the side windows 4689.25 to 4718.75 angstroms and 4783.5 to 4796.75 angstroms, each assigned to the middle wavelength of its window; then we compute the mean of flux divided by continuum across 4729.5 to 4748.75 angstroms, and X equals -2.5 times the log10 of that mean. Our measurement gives -0.05 mag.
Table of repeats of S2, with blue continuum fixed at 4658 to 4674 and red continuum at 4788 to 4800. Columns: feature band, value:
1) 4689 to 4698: 0.29 angstroms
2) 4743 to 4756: -0.23 angstroms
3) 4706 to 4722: 0.01 angstroms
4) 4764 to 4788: -0.23 angstroms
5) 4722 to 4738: -0.44 angstroms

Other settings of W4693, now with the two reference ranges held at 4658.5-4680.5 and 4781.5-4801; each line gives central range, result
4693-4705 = 0.062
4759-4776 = -0.026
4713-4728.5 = -0.058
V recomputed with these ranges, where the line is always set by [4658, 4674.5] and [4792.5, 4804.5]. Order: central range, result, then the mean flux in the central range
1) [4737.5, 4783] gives 0.031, 7.57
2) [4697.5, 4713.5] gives 0.080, 7.21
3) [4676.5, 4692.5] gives 0.040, 7.47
